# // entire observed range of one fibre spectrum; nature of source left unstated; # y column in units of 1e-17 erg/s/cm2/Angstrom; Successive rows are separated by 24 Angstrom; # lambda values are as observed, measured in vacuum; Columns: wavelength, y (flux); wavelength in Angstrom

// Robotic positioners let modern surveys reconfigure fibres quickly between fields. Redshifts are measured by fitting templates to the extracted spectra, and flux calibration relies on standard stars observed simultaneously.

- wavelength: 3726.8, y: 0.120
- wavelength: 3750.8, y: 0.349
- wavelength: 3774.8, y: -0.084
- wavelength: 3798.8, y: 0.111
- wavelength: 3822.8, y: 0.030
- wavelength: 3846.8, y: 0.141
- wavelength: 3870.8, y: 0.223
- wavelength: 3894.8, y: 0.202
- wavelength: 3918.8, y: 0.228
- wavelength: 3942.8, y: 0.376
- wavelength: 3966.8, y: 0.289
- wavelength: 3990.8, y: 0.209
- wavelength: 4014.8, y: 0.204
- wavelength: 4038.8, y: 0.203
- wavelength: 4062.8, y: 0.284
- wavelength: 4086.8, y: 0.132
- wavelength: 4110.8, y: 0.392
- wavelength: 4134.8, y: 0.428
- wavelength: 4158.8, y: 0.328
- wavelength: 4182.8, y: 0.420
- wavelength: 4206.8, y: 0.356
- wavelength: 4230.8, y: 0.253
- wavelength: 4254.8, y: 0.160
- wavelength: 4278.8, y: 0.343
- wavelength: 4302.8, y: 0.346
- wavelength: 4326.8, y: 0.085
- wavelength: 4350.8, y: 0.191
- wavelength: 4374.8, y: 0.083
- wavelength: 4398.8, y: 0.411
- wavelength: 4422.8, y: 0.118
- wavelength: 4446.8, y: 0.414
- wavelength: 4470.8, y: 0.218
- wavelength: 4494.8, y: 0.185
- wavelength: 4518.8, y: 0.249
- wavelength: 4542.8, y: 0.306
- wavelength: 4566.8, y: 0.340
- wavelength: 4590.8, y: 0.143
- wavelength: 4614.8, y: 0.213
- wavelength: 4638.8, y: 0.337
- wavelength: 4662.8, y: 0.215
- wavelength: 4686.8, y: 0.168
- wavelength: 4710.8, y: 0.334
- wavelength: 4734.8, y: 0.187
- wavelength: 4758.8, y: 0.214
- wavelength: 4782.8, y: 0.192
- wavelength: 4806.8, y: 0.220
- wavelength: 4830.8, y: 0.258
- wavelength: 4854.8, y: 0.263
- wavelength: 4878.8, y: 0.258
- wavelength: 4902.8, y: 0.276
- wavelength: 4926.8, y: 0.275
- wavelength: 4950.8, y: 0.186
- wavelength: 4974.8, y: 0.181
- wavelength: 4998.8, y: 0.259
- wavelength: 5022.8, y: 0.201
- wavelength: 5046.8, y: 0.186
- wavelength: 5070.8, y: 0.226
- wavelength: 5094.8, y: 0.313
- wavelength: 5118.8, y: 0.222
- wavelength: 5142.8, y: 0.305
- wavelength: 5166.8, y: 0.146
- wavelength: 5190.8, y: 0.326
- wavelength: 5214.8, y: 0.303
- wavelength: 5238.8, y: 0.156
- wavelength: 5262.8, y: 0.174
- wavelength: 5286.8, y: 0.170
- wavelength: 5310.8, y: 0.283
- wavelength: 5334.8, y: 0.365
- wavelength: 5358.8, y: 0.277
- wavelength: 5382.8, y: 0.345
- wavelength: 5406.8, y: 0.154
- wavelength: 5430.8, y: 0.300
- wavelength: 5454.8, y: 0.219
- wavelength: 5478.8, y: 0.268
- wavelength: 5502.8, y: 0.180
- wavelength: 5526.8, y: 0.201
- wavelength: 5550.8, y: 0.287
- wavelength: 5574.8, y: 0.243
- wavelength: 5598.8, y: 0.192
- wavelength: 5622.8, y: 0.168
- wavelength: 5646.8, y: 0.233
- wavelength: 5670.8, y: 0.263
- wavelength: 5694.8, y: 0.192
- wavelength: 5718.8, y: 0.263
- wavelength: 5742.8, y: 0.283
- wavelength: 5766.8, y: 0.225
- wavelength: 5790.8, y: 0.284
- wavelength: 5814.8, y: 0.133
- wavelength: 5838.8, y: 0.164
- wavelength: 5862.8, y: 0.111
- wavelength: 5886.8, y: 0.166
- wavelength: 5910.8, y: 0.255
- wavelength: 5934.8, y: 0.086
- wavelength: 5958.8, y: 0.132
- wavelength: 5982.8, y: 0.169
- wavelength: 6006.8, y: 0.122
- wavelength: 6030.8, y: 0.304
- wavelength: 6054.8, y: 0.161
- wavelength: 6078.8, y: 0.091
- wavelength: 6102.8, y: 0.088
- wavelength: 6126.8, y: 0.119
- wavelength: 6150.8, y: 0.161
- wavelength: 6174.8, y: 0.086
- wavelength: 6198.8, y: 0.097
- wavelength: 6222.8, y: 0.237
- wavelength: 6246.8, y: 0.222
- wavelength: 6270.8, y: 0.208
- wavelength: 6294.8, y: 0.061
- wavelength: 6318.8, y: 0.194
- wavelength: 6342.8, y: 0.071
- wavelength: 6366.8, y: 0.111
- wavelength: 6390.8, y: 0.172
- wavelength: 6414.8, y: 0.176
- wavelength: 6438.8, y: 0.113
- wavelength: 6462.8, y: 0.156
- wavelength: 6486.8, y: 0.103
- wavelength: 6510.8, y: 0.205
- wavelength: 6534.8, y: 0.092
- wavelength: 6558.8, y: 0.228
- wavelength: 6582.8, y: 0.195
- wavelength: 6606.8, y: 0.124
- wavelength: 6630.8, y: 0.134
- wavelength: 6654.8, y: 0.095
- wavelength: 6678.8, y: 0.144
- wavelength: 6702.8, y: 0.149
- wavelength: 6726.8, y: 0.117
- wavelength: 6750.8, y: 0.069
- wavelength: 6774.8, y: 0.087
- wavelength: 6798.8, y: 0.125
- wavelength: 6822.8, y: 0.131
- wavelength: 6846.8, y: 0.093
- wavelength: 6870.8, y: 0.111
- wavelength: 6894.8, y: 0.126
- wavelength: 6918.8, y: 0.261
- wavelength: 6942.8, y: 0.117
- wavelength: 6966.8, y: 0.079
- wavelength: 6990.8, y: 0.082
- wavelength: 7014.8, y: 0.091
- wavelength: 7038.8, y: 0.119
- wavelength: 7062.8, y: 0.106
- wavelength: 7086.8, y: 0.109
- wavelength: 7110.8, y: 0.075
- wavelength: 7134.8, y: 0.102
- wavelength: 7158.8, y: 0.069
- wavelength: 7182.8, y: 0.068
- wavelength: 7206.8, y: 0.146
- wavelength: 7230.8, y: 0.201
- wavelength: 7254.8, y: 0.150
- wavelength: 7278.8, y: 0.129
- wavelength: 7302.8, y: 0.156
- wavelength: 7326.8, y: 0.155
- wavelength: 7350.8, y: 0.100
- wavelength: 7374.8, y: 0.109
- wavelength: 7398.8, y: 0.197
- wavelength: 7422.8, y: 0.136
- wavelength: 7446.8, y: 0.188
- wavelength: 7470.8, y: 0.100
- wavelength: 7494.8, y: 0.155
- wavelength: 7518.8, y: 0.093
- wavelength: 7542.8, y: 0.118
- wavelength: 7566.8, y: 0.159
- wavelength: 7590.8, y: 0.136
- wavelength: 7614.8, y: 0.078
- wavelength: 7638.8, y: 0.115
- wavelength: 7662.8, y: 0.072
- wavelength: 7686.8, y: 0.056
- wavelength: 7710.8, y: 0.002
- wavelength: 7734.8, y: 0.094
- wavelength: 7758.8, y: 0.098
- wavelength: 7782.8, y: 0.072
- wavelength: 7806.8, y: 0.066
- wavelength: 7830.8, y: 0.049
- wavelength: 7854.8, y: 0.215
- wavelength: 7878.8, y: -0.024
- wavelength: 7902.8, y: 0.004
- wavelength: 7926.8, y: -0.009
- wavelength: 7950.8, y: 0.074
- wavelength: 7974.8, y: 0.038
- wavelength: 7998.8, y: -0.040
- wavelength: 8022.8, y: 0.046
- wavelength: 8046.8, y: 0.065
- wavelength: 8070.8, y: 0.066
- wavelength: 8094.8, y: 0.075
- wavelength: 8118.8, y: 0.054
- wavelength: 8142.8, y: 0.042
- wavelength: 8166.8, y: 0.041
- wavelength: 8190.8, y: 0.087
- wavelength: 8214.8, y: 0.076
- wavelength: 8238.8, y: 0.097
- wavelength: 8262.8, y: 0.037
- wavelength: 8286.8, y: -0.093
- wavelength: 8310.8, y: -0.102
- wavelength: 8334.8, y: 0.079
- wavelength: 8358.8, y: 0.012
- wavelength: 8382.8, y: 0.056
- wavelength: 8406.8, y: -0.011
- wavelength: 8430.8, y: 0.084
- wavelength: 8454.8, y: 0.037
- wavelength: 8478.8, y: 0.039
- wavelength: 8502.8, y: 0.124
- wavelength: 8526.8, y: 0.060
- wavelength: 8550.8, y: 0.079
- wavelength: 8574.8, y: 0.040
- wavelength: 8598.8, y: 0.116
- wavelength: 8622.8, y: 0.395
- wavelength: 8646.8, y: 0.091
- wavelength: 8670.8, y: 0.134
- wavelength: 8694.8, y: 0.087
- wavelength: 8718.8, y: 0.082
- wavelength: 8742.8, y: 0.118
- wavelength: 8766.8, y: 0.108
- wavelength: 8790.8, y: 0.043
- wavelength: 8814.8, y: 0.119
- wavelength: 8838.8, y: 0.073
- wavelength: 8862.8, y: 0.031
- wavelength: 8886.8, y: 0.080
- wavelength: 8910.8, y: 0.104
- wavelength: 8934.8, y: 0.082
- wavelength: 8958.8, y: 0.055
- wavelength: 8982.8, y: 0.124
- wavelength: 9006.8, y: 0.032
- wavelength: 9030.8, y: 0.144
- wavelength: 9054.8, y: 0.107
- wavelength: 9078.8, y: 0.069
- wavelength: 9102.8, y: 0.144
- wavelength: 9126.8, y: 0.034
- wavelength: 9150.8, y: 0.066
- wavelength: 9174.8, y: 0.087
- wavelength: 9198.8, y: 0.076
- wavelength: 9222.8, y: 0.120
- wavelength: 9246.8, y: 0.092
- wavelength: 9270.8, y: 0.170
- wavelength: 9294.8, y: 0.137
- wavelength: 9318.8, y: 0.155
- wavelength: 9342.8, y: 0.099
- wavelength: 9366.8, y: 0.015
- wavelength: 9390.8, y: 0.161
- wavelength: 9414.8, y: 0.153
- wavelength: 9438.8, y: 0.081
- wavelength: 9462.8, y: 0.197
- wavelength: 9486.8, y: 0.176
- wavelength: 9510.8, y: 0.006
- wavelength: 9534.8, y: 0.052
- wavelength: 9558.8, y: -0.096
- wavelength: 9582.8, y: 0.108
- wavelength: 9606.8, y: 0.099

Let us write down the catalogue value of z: 1.311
